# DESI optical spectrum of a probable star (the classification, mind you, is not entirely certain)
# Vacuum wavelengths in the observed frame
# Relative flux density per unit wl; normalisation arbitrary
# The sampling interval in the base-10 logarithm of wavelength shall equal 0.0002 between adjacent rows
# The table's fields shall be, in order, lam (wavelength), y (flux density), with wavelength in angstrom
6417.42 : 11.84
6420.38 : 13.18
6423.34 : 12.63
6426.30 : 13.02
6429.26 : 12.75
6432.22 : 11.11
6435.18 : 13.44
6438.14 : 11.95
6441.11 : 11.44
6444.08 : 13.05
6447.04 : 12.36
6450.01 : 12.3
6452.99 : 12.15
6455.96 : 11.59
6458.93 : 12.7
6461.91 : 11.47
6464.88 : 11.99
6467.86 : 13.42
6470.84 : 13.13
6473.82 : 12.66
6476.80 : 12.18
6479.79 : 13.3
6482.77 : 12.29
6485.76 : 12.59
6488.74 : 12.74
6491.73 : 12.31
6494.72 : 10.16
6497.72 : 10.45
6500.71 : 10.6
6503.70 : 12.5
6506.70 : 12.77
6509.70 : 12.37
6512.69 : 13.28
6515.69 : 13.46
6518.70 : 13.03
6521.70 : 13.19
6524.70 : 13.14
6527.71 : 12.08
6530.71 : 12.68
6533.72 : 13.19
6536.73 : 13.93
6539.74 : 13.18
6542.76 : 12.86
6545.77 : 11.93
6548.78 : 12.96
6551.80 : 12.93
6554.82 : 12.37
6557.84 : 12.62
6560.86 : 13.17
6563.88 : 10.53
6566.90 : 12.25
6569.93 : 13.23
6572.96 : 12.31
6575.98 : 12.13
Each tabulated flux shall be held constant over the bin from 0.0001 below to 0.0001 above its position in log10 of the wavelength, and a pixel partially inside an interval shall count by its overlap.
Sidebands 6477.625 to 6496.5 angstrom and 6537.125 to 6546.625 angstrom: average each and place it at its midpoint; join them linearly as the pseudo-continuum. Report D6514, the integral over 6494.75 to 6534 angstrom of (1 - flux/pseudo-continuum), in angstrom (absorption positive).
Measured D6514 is 0.4 angstrom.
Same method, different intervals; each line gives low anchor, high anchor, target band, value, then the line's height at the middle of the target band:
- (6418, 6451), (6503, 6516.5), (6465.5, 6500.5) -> 1.37 angstrom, 12.7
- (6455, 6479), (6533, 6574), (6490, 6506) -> 1.55 angstrom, 12.5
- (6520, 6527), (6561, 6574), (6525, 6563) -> -0.47 angstrom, 12.6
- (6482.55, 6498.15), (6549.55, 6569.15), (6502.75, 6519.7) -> -1.33 angstrom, 12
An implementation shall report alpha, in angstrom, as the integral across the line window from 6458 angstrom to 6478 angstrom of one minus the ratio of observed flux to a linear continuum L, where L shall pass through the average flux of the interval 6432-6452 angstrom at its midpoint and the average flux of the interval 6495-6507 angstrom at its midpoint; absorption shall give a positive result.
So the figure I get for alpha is -1.1 angstrom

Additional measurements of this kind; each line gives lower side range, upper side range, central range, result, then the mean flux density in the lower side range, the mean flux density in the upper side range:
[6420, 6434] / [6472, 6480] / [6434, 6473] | 0.60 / 12.5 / 12.6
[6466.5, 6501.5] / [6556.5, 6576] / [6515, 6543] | -1.85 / 12.2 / 12.3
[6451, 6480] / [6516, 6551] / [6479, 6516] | 1.48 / 12.4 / 12.9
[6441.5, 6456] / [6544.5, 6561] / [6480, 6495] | 0.17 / 12.3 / 12.6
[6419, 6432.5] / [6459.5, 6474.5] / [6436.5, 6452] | 0.46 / 12.7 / 12.5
